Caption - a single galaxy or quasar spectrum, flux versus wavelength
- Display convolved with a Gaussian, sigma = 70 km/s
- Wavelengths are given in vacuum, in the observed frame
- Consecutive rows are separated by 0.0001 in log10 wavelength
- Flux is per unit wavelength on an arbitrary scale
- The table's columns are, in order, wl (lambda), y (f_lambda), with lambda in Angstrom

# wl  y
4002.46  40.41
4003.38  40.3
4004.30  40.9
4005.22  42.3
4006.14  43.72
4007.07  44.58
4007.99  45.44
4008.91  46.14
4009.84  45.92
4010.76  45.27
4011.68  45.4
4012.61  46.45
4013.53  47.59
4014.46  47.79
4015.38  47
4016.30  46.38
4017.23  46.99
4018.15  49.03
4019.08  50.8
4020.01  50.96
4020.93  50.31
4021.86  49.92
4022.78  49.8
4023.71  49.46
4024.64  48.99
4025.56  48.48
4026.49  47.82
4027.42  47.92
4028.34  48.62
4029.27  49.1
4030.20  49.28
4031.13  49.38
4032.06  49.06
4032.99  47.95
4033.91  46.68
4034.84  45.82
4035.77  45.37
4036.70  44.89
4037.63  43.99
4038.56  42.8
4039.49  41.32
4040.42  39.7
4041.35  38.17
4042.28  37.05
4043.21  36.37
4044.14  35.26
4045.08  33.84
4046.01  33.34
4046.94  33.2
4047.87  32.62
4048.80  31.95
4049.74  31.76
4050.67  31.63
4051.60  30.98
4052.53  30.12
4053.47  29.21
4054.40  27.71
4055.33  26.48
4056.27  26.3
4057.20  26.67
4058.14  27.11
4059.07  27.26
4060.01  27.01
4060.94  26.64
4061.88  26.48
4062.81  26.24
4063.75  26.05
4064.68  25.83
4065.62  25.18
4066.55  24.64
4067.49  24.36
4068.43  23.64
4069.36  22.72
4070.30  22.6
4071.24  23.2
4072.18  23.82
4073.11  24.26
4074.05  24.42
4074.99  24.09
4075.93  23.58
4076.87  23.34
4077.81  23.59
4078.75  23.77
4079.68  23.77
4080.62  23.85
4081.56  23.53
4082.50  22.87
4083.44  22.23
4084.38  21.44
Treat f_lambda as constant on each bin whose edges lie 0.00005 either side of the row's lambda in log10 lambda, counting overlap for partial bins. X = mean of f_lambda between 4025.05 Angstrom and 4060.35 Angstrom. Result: 38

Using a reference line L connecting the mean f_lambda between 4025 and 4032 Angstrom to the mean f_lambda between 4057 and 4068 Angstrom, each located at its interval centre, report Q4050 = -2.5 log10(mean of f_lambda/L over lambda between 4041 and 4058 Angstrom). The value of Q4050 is 0.10 mag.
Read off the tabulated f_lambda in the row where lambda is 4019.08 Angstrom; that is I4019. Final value 50.8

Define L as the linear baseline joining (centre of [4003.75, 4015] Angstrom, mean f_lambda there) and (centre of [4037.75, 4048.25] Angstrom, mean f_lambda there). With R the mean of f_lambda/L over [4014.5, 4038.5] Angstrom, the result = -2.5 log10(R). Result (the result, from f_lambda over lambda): -0.17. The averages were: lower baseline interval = 45.1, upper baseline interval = 37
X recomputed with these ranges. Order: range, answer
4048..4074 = 26.7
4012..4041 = 47.4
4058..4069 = 25.8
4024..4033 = 48.7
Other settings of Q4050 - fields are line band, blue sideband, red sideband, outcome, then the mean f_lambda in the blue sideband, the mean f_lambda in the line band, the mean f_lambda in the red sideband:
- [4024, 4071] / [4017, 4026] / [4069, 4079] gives 0.06 mag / 49.6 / 35.3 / 23.6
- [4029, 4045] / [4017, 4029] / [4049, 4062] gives -0.08 mag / 49.2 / 43.3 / 28.3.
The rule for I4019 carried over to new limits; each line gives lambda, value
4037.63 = 43.99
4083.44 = 22.23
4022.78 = 49.8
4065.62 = 25.18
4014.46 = 47.79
